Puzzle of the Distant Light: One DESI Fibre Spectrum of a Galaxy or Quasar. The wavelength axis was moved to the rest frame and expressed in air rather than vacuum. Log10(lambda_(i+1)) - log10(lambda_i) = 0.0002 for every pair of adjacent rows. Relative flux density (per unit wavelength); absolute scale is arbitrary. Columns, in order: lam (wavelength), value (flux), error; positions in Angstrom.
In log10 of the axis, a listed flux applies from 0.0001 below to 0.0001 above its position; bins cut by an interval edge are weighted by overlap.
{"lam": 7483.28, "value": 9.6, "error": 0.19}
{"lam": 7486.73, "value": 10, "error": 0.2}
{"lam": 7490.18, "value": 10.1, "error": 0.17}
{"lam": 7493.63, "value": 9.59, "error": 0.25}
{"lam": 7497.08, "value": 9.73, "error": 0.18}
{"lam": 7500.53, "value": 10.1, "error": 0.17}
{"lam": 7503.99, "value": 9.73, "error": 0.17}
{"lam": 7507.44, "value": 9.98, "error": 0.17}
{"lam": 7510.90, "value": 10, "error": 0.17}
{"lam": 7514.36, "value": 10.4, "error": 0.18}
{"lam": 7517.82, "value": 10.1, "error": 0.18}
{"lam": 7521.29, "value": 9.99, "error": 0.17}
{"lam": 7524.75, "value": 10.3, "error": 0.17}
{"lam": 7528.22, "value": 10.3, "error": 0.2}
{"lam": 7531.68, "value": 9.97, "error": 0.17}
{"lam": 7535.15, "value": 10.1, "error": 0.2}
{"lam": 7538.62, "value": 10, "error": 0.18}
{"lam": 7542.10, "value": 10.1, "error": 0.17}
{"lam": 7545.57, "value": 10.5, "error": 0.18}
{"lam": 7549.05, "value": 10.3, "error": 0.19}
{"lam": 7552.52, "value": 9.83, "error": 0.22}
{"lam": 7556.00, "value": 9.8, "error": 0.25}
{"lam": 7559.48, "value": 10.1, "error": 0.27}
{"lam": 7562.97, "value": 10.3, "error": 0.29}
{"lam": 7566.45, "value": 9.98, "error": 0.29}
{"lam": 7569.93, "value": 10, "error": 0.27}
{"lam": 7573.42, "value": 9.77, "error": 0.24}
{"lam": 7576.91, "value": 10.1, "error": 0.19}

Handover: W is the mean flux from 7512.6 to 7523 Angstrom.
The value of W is 10.2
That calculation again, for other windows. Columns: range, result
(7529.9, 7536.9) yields 10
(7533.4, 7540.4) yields 10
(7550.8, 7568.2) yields 10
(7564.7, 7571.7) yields 10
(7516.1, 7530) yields 10.2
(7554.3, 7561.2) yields 9.95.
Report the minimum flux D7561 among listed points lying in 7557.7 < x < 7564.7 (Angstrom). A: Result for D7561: 10.1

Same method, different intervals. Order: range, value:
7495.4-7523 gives 9.73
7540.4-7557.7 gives 9.8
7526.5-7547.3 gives 9.97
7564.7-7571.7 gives 9.98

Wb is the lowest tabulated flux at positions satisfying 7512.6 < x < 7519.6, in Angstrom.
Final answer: 10.1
